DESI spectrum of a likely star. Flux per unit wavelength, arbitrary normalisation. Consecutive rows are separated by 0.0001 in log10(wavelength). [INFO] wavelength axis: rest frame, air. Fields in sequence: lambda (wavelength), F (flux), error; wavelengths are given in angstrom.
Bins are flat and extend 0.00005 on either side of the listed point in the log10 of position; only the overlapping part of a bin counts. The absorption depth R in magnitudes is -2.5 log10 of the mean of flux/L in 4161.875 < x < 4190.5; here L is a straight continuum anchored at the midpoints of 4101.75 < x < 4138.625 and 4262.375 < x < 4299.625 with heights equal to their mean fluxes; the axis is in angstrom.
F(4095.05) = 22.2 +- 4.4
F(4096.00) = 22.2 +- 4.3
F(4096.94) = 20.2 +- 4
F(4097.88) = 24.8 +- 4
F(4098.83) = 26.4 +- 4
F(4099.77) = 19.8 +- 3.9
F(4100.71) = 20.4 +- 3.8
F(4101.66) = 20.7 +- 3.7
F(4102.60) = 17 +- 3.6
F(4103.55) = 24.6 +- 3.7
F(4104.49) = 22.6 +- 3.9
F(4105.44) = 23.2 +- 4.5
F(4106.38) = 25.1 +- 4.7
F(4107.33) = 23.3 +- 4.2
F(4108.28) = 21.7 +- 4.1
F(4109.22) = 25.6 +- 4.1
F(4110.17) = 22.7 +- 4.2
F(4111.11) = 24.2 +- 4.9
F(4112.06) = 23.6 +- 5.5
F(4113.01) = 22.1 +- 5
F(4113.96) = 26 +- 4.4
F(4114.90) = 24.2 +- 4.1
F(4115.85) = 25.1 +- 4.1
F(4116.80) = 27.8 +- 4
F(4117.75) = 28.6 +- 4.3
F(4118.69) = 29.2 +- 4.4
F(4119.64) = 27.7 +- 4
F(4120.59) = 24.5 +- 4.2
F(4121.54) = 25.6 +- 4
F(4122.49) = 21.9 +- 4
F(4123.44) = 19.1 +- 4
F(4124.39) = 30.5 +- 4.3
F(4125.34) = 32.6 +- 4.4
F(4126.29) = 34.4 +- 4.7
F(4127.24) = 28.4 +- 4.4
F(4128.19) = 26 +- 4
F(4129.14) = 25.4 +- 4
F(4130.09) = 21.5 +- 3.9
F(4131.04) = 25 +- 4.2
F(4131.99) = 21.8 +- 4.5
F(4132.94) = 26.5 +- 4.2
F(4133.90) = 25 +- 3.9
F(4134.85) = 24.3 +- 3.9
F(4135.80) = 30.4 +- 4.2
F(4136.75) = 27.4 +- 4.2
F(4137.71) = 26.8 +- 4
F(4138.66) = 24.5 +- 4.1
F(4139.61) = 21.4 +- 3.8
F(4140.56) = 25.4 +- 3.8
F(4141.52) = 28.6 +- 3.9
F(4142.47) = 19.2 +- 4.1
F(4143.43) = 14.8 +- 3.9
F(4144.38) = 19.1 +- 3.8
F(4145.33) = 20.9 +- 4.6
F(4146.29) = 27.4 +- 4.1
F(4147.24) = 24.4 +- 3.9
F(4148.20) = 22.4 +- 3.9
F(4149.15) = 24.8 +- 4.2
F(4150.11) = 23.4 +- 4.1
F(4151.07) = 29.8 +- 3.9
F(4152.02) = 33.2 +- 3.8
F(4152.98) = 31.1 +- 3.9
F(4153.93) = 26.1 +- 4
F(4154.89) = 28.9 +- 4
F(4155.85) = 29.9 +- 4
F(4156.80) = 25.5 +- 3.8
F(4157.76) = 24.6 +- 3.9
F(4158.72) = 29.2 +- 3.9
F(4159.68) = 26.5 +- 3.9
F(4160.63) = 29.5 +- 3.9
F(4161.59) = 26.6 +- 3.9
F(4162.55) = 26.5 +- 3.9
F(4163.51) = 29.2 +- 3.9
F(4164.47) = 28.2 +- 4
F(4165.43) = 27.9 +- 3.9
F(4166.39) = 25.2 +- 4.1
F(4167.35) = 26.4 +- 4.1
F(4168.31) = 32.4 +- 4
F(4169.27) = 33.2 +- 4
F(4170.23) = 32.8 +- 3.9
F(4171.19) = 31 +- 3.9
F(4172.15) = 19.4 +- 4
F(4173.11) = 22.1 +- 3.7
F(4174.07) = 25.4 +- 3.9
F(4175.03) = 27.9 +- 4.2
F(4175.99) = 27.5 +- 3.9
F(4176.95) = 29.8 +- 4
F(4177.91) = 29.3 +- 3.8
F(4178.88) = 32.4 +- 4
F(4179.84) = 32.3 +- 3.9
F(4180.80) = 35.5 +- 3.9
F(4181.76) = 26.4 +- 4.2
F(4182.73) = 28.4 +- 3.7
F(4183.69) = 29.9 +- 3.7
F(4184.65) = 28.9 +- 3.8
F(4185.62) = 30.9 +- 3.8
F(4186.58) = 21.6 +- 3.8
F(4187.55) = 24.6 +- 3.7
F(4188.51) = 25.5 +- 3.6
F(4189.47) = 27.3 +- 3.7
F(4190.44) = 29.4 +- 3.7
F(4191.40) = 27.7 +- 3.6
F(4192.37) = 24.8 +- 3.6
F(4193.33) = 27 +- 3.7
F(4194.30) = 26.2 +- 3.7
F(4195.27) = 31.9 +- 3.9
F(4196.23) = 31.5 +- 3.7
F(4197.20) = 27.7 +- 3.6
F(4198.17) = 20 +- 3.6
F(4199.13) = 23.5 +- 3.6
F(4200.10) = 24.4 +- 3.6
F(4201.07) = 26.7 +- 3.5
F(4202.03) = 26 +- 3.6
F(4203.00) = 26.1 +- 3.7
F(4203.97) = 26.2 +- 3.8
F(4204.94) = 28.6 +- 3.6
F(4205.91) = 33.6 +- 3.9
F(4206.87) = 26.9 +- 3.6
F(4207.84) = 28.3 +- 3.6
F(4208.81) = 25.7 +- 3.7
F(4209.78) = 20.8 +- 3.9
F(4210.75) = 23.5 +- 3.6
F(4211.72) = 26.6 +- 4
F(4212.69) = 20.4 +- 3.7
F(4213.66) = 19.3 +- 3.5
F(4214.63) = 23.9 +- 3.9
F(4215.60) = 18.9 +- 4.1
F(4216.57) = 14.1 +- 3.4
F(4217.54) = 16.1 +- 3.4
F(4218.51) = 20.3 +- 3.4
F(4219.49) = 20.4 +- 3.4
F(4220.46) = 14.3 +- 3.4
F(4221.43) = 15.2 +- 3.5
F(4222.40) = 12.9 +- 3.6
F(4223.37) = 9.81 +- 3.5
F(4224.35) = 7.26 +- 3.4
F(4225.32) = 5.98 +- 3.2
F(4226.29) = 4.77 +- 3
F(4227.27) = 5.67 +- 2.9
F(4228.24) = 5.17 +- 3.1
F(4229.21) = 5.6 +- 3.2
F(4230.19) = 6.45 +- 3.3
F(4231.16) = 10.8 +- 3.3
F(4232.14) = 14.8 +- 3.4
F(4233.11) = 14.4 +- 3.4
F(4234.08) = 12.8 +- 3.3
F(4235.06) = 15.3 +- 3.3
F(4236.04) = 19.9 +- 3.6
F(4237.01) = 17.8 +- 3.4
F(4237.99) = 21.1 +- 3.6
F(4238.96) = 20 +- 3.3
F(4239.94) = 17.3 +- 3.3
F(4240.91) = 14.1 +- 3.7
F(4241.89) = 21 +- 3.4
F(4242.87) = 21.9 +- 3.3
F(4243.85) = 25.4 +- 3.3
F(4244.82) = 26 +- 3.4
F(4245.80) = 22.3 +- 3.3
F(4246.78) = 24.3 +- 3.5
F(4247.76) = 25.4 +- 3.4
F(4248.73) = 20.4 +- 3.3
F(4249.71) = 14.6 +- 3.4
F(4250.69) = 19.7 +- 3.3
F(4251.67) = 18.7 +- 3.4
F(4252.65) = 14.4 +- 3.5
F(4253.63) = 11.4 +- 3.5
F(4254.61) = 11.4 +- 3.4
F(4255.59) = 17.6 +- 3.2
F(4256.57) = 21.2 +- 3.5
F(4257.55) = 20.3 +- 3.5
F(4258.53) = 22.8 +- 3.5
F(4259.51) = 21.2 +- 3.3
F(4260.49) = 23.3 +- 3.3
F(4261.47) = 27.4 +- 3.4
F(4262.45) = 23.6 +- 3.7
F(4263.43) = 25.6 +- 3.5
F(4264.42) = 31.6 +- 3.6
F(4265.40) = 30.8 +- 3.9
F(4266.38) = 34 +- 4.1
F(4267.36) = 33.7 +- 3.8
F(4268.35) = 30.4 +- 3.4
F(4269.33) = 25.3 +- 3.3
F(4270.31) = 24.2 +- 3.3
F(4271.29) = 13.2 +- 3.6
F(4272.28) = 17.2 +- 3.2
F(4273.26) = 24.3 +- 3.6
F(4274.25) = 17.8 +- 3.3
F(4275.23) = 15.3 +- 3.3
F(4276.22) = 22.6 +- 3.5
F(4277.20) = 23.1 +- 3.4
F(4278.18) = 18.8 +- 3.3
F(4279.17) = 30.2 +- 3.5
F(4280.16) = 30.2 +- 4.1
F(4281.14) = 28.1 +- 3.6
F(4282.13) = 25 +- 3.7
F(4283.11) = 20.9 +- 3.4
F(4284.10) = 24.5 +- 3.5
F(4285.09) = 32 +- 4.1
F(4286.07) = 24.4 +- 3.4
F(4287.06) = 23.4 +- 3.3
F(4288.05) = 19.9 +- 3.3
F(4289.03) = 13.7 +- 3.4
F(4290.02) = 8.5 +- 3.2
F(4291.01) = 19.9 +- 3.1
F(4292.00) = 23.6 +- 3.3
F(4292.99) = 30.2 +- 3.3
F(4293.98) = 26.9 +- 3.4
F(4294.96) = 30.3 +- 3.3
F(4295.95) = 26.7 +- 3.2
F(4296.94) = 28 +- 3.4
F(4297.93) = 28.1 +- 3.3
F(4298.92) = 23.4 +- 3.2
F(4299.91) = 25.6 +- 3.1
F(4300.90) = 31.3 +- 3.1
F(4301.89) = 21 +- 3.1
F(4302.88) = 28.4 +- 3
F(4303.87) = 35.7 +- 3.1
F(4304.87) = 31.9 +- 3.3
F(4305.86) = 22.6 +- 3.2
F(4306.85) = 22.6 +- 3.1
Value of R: -0.13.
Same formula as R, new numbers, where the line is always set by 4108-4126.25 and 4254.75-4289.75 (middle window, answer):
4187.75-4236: 0.22 mag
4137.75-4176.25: -0.05 mag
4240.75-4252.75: 0.15 mag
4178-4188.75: -0.16 mag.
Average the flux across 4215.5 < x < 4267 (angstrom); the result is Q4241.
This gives 17.7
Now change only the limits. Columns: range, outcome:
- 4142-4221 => 26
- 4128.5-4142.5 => 25.1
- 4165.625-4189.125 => 28.3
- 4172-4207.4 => 27.5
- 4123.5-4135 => 26.6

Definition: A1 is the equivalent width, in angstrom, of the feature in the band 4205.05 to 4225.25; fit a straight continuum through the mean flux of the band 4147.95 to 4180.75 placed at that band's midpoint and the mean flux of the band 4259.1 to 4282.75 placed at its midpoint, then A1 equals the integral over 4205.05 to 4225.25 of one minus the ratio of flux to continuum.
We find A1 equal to 5.2 angstrom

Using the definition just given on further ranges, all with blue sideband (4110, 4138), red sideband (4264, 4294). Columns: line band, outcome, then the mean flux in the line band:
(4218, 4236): 9.6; 11.4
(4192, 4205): -0.7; 26.4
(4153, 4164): -0.9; 27.7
